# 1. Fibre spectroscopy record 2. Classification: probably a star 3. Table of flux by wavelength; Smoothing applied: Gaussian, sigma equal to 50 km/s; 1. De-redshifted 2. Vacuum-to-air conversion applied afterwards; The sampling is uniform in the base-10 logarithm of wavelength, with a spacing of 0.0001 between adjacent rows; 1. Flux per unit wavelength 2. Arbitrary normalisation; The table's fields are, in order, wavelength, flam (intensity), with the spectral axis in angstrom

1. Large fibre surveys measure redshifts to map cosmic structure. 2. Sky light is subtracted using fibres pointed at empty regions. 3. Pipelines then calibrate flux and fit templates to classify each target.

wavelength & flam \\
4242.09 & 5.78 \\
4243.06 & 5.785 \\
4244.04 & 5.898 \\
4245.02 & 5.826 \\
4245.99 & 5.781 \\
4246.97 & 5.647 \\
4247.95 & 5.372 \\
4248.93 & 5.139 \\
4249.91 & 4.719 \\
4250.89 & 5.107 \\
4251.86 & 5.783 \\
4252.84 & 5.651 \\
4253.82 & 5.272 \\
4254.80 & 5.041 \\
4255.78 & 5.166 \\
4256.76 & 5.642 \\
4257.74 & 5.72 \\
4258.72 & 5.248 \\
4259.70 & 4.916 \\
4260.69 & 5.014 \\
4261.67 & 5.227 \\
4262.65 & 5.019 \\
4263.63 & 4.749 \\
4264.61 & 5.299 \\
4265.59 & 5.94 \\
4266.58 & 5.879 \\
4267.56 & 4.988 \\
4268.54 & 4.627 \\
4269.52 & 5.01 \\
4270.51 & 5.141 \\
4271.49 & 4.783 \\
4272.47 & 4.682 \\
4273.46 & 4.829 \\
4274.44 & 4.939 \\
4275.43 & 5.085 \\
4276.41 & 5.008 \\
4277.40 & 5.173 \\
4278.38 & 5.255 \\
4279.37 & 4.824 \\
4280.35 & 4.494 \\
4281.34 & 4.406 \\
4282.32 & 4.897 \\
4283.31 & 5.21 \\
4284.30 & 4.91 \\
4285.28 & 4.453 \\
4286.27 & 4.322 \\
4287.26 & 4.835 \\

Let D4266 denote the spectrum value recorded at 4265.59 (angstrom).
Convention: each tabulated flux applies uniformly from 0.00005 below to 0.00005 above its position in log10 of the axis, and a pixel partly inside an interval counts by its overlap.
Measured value 5.94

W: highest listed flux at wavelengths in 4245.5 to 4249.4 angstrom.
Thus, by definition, 5.781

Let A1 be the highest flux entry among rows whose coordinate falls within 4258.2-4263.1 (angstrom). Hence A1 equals 5.248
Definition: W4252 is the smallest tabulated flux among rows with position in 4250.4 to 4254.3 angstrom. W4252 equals 5.107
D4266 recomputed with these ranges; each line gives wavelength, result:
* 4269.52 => 5.01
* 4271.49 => 4.783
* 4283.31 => 5.21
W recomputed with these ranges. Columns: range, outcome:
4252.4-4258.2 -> 5.72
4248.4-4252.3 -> 5.783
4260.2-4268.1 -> 5.94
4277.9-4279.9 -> 5.255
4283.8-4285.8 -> 4.91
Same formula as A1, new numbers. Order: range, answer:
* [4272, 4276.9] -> 5.085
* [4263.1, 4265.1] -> 5.299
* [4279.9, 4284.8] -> 5.21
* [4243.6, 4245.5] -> 5.898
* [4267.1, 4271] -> 5.141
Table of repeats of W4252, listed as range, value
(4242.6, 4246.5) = 5.781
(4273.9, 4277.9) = 4.939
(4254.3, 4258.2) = 5.041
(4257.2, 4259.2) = 5.248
